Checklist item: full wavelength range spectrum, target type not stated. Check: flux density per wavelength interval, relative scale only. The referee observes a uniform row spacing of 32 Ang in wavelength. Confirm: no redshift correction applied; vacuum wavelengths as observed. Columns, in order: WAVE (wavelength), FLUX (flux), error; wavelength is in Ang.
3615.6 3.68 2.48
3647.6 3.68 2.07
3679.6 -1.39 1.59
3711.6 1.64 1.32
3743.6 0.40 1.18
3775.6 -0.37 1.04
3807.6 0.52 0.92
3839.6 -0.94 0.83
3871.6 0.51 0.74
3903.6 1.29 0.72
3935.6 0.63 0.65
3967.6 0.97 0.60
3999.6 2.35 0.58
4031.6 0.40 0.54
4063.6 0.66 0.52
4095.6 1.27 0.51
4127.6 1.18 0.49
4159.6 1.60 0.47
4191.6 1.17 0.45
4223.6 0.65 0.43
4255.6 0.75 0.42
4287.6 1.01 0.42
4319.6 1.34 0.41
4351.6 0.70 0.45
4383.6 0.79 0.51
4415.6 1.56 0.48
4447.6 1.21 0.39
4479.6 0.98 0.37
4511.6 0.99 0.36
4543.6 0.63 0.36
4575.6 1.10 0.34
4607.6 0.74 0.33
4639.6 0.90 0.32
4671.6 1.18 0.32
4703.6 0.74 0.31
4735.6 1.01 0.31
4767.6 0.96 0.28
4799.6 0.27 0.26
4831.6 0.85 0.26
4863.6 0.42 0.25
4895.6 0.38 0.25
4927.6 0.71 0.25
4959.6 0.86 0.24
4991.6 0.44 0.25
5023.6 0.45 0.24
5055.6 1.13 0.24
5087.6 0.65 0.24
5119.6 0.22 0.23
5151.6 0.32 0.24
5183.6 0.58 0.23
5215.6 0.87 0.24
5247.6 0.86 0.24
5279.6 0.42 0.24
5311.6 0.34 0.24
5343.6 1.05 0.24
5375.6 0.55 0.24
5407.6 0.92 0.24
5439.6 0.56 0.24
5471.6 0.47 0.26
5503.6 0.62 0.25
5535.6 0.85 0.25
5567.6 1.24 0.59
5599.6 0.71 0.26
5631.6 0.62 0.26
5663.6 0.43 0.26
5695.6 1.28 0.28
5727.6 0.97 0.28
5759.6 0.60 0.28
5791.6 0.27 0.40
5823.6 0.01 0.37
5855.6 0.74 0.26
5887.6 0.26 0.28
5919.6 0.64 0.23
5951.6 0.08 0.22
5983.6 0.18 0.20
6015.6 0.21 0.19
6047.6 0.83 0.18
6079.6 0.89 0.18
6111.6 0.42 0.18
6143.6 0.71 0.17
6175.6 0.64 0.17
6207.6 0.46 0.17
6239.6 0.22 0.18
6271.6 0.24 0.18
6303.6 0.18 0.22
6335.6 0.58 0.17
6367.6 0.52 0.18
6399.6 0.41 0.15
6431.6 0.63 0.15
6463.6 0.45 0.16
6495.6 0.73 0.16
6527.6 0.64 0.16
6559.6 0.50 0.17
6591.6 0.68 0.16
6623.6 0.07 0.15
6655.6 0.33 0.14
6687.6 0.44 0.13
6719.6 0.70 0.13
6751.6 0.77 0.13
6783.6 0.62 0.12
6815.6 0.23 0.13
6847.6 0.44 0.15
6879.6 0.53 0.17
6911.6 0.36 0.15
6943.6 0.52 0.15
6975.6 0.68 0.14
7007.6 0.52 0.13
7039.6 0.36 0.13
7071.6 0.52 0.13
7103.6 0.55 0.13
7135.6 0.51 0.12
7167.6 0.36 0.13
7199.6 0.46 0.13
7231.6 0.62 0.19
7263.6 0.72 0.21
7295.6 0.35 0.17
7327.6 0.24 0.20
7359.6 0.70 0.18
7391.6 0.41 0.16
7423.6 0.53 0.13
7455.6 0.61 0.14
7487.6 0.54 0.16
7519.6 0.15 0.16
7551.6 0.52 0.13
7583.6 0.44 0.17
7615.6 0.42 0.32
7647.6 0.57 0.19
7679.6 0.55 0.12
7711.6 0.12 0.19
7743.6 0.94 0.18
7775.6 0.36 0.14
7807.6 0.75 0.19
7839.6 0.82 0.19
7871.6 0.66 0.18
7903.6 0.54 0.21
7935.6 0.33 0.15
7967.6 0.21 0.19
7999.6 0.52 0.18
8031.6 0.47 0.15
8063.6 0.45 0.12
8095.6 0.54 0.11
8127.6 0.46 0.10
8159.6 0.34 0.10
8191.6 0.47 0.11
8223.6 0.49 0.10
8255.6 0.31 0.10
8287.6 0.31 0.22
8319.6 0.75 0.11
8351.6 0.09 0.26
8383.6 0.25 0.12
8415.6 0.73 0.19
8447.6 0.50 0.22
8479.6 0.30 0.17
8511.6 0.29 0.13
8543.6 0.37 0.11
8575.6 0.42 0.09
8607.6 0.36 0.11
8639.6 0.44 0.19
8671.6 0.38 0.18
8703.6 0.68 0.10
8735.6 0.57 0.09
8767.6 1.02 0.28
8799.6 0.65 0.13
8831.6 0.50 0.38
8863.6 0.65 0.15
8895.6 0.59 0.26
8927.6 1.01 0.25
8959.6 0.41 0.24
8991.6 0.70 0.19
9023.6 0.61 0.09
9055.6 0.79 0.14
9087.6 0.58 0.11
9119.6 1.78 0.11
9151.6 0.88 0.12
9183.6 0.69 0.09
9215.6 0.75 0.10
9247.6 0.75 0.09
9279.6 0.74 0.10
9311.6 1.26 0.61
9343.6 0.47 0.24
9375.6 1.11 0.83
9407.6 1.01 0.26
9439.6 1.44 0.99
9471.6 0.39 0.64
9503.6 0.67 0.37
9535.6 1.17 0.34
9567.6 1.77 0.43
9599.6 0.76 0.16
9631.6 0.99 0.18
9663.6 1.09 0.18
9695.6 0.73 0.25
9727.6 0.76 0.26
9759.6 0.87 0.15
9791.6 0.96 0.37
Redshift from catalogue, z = 1.45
